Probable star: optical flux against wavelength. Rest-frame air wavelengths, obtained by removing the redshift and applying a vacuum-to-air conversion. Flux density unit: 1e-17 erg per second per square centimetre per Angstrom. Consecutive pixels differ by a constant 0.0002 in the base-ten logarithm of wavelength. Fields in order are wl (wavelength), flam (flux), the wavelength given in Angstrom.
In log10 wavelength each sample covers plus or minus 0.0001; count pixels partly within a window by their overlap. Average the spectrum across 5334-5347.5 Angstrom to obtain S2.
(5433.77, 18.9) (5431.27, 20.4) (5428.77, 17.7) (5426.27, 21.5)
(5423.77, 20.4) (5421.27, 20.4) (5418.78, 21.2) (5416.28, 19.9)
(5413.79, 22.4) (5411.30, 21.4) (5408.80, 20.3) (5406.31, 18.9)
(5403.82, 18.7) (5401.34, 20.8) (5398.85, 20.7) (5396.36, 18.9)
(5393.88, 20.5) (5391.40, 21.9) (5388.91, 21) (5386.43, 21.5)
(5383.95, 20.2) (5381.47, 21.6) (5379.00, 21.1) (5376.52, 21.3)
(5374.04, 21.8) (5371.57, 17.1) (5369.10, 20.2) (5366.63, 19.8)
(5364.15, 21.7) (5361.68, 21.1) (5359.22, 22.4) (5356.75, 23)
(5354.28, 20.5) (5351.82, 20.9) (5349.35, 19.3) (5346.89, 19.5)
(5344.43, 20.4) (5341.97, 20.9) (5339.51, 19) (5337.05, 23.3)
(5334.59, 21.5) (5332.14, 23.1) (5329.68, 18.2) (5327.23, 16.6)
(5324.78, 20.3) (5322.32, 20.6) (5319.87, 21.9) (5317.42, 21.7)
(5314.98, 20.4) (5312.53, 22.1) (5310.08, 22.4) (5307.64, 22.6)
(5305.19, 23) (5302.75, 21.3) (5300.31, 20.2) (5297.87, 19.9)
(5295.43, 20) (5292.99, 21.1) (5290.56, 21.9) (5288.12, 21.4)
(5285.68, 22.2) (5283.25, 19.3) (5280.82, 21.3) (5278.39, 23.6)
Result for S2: 20.8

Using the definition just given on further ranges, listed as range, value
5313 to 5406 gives 20.6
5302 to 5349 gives 21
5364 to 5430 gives 20.5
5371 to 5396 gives 20.8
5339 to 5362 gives 20.7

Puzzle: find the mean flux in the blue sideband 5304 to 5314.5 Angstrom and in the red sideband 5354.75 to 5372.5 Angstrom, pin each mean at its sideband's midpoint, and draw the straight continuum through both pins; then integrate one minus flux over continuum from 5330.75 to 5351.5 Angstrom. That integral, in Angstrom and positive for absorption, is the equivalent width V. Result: 0.6 Angstrom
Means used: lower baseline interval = 22.4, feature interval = 20.9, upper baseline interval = 20.8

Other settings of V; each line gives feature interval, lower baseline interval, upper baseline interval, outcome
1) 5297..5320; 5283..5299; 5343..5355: -1.0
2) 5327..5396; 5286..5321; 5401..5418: 0.3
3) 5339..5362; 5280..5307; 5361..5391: 0.1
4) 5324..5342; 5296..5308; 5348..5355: 0.2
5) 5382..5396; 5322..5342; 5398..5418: -0.4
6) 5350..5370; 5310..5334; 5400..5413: -0.7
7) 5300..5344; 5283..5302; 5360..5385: -0.6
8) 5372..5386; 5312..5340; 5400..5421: -0.3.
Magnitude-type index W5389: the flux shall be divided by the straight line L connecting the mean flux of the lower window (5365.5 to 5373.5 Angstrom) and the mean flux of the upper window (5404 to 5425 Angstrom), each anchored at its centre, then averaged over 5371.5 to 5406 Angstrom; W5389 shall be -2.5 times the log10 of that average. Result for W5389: -0.04 mag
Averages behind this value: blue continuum 19.3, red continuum 20.5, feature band 20.6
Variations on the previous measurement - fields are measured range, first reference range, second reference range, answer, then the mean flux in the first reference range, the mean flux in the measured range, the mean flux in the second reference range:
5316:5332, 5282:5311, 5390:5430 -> 0.05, 21.3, 20.1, 20.4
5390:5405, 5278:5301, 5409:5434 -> 0.02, 21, 20.3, 20.5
